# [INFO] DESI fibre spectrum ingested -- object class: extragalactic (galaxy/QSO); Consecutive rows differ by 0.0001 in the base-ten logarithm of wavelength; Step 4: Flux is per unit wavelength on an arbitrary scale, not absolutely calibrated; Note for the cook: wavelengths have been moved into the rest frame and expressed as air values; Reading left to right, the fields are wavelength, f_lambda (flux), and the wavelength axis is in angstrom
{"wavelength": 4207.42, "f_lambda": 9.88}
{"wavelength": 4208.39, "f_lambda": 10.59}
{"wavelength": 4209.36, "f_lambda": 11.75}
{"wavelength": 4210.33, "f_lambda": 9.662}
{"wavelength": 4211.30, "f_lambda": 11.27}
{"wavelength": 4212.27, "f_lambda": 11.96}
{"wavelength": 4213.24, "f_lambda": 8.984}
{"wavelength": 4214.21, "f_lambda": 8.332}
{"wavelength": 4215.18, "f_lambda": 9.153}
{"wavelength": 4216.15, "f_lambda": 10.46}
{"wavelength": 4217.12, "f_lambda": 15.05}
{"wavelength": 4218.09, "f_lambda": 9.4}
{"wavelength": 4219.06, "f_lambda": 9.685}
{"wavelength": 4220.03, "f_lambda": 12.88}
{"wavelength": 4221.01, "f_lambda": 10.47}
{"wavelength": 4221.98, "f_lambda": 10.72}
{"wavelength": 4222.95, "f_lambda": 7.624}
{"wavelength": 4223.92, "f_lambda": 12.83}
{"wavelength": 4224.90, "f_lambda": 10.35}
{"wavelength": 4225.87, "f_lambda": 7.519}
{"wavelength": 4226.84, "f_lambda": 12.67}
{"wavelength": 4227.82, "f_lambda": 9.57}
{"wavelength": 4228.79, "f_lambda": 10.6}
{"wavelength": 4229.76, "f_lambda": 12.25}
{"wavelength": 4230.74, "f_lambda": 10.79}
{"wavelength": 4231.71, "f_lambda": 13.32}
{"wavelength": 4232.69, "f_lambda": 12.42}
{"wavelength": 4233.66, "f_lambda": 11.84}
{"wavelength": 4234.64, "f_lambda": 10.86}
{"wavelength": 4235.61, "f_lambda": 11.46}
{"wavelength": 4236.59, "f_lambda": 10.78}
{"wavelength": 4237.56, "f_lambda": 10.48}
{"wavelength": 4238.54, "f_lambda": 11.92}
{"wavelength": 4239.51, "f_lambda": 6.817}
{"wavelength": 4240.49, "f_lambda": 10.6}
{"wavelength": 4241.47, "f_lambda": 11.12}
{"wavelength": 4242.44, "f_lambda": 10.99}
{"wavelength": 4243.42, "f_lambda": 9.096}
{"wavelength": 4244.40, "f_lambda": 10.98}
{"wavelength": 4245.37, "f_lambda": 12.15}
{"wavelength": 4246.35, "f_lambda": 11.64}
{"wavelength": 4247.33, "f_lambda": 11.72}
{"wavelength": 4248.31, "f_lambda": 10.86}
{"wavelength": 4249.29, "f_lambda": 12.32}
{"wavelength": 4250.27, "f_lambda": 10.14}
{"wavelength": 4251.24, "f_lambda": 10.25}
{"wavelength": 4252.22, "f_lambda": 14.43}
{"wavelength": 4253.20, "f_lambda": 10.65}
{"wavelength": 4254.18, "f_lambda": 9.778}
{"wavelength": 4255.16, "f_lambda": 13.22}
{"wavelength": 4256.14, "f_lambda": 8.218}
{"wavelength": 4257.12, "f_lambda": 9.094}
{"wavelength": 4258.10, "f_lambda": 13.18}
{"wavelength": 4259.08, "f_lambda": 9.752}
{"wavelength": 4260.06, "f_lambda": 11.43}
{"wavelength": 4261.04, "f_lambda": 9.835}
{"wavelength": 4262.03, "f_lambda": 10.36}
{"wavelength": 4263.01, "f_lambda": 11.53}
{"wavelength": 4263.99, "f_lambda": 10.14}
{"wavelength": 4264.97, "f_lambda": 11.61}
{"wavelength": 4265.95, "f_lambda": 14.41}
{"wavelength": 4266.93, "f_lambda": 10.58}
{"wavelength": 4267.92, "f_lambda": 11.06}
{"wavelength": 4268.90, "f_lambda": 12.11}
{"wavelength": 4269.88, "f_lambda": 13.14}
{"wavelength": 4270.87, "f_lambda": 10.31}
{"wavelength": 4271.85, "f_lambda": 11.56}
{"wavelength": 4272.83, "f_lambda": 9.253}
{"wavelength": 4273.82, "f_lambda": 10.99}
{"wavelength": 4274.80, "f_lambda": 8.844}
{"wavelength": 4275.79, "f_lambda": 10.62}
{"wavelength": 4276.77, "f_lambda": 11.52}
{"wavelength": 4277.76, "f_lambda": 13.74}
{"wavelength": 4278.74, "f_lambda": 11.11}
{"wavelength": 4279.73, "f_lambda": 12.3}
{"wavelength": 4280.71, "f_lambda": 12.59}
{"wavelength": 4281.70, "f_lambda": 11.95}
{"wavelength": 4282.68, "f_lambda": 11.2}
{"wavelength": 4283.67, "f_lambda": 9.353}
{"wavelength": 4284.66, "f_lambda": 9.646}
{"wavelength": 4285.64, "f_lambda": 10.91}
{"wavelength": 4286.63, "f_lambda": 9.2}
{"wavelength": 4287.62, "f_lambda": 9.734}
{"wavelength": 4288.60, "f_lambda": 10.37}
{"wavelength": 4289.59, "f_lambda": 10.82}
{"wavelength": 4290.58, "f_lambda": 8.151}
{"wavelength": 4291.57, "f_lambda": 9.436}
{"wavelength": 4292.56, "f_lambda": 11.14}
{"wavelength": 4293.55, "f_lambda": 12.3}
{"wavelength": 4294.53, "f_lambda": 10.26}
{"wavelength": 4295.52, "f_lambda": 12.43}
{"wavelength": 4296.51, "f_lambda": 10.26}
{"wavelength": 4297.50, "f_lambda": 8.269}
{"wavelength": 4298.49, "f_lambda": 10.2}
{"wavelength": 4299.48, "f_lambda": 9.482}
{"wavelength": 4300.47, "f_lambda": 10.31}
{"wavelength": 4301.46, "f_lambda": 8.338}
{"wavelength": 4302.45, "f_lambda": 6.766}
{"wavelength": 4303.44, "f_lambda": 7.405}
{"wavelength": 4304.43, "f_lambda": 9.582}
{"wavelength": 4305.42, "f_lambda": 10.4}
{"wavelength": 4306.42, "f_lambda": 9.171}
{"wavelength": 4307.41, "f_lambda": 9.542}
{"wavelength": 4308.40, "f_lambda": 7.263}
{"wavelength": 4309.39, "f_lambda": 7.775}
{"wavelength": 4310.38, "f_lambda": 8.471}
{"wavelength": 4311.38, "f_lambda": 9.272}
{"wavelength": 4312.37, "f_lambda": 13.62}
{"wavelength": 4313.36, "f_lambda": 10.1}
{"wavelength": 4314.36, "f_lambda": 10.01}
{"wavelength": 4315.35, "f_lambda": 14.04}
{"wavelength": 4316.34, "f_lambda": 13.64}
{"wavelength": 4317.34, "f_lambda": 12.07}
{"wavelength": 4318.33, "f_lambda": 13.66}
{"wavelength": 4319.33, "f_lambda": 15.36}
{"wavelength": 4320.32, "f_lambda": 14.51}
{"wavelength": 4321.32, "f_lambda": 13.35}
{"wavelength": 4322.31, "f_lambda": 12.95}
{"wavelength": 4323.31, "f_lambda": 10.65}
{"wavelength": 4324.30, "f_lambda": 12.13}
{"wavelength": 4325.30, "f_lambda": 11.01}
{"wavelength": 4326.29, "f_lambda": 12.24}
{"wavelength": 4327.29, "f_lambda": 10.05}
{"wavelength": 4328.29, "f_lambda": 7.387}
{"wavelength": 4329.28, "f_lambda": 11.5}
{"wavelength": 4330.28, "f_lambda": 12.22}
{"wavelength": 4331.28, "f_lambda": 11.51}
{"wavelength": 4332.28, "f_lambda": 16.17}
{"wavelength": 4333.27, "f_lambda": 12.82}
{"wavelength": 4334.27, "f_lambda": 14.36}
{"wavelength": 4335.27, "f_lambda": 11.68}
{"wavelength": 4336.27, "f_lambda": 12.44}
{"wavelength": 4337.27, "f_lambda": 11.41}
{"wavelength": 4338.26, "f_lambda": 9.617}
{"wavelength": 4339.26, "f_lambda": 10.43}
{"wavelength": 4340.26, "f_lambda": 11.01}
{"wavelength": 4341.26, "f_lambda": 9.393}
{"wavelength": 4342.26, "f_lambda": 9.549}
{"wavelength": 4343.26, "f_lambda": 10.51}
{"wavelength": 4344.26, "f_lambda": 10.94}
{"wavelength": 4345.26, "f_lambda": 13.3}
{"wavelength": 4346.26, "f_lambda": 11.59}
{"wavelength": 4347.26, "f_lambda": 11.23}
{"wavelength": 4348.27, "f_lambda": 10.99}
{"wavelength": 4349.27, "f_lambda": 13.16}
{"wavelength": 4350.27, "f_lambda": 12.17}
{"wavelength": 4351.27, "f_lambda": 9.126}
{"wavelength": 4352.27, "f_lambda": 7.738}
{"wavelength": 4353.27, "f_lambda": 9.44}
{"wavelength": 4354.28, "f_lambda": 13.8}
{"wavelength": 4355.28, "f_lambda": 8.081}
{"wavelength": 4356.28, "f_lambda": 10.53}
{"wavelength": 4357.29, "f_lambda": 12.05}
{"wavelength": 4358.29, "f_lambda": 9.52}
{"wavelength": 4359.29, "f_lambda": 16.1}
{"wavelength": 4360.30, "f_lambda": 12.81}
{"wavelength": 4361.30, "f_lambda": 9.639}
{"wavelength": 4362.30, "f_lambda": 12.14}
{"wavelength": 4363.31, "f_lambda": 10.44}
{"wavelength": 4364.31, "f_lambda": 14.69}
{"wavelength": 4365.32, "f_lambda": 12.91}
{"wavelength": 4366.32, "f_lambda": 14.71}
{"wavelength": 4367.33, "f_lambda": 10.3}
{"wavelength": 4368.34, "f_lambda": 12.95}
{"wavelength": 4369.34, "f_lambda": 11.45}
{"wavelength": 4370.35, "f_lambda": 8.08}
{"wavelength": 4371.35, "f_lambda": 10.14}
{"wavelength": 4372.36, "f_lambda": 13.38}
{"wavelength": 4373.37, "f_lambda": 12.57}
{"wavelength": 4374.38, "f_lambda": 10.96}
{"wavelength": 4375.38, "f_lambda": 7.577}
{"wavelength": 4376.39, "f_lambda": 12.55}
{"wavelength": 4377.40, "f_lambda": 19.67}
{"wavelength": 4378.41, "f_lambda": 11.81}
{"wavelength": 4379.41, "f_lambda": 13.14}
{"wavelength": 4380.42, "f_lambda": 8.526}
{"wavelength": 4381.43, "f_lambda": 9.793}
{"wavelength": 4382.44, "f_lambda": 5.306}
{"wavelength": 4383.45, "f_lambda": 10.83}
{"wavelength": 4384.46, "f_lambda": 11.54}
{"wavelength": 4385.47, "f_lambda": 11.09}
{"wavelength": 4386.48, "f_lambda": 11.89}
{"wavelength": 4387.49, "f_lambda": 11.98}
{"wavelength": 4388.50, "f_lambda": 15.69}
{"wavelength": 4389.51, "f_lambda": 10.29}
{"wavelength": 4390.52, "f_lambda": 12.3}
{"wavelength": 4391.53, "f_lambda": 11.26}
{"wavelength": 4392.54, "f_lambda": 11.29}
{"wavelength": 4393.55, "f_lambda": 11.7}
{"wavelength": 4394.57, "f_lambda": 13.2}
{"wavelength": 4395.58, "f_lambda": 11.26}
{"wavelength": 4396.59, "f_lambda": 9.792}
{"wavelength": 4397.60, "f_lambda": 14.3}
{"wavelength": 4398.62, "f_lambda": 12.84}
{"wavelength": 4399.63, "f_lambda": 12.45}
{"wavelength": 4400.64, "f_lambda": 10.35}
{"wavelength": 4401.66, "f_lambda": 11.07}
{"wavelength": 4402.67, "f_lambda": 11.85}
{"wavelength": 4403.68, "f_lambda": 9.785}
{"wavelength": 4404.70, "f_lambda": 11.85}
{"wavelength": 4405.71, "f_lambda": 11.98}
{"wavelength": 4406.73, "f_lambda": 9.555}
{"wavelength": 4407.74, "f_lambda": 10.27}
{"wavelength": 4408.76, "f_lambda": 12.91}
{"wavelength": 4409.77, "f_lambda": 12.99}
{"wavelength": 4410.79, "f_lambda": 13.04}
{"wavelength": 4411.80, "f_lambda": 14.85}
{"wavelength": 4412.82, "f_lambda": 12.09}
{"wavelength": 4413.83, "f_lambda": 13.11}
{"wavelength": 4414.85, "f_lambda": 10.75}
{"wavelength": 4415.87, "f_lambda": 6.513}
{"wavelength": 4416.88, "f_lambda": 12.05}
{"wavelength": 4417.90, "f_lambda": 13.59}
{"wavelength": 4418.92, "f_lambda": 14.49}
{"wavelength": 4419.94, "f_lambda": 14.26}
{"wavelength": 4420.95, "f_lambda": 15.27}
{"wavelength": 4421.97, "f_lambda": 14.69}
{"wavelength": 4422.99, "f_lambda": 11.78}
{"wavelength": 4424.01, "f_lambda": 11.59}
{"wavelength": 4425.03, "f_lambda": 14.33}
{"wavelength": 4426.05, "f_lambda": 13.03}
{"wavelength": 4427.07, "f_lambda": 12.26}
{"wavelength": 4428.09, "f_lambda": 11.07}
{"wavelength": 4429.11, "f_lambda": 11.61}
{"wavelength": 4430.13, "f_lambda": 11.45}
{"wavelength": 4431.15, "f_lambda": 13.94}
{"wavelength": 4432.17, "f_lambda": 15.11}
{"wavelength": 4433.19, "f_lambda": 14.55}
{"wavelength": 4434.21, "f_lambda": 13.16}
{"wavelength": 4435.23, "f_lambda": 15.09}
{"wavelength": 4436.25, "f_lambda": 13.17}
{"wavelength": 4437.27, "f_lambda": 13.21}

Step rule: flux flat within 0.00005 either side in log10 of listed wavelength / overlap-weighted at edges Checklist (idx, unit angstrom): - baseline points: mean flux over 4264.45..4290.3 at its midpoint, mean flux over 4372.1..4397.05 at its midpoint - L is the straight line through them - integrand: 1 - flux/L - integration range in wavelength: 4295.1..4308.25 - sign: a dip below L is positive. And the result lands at 2.2 angstrom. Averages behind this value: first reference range 11.1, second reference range 11.6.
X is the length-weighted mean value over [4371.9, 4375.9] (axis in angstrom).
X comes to 11.1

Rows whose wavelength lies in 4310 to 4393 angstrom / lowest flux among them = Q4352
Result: 5.306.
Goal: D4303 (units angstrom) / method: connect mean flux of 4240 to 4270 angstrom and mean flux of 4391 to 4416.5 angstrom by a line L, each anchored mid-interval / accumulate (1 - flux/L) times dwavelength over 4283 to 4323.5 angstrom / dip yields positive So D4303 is 2.9 angstrom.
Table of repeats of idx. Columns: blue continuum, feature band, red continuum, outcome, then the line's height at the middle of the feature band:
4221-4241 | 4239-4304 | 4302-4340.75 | 1.8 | 11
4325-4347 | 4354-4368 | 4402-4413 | -0.4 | 11.6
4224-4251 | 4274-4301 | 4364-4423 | 1.6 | 11.3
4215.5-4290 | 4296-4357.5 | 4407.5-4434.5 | 4.4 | 11.8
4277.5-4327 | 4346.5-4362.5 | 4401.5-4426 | 0.5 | 11.5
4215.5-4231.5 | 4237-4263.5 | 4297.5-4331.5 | -0.1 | 10.8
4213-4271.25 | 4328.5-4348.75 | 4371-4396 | -0.3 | 11.4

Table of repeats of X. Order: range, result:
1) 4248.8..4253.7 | 11.6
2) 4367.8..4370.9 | 10.8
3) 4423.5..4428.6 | 12.4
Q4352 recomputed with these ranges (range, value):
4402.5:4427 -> 6.513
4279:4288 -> 9.2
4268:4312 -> 6.766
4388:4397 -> 9.792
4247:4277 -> 8.218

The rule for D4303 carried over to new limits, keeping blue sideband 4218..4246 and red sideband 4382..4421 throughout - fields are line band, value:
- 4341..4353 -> 0.70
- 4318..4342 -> -1.22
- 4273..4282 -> -0.30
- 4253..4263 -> 0.32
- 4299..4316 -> 2.58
